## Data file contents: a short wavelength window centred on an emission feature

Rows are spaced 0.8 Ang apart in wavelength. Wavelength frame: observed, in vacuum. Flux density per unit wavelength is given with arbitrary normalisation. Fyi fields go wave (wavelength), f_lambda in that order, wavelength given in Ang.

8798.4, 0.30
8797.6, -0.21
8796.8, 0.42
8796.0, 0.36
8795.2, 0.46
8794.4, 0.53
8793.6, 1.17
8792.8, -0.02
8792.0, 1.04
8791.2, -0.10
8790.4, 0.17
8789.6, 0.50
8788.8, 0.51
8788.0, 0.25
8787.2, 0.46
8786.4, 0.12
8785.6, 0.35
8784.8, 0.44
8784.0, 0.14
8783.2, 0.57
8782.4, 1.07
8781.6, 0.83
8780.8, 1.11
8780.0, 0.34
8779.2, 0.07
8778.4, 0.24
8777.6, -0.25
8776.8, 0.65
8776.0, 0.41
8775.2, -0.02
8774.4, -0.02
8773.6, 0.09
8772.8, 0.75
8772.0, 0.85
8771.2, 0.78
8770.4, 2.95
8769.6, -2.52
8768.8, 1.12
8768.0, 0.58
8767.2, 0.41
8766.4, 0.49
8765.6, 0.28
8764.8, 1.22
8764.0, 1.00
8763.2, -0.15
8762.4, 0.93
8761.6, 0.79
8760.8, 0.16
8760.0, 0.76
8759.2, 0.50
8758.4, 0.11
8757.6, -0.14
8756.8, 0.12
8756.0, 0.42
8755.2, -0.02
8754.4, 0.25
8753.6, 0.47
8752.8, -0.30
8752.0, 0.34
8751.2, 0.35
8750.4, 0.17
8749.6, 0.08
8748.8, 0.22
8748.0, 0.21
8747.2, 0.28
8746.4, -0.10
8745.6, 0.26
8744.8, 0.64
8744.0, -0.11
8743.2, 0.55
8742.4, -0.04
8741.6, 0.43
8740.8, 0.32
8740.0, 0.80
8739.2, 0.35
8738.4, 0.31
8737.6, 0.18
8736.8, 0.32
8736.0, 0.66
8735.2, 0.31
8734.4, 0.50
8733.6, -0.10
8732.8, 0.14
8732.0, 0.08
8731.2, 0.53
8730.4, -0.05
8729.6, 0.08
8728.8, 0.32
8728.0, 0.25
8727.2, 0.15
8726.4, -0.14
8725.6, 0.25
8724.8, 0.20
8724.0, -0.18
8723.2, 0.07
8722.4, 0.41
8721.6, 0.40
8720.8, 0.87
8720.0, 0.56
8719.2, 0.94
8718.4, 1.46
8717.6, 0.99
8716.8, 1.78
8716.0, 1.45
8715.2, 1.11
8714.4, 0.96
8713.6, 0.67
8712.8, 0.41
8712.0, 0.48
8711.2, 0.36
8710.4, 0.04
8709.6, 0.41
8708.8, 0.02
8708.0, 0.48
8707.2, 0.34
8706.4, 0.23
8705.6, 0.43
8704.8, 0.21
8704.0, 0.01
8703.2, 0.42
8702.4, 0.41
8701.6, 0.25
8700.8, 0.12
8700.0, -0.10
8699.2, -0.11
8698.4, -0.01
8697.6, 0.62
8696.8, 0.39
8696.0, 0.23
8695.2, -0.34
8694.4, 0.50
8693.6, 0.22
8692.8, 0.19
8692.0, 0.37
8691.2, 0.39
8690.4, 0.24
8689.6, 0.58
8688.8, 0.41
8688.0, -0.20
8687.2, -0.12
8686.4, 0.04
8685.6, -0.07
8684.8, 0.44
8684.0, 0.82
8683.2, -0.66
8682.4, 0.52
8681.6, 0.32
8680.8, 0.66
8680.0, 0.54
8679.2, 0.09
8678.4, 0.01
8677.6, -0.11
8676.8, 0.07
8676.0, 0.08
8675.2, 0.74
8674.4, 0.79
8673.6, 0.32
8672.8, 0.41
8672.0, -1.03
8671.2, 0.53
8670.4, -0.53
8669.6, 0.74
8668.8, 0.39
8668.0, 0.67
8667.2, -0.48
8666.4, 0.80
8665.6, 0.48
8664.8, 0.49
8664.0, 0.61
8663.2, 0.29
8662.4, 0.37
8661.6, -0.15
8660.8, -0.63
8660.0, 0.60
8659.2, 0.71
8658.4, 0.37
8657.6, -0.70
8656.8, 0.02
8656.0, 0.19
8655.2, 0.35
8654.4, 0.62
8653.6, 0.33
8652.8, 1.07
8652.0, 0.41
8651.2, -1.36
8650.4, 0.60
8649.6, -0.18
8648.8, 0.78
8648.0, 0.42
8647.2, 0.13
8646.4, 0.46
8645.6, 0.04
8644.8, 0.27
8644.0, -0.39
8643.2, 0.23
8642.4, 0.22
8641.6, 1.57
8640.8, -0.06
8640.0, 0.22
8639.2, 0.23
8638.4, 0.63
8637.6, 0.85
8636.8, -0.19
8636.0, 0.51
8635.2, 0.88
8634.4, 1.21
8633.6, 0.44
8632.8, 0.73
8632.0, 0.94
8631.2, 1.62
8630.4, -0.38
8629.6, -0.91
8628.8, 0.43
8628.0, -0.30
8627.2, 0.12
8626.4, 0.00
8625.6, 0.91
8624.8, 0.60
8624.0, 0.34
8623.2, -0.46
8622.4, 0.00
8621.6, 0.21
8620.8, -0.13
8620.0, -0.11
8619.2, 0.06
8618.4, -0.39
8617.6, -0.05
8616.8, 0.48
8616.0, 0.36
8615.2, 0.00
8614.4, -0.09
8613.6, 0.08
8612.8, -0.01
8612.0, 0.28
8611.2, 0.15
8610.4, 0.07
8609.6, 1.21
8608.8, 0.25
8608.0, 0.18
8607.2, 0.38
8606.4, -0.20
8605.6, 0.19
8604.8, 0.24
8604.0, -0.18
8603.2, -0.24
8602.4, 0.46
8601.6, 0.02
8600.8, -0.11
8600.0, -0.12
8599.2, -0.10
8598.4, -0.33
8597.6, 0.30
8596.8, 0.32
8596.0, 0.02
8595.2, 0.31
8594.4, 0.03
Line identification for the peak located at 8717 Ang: H-beta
